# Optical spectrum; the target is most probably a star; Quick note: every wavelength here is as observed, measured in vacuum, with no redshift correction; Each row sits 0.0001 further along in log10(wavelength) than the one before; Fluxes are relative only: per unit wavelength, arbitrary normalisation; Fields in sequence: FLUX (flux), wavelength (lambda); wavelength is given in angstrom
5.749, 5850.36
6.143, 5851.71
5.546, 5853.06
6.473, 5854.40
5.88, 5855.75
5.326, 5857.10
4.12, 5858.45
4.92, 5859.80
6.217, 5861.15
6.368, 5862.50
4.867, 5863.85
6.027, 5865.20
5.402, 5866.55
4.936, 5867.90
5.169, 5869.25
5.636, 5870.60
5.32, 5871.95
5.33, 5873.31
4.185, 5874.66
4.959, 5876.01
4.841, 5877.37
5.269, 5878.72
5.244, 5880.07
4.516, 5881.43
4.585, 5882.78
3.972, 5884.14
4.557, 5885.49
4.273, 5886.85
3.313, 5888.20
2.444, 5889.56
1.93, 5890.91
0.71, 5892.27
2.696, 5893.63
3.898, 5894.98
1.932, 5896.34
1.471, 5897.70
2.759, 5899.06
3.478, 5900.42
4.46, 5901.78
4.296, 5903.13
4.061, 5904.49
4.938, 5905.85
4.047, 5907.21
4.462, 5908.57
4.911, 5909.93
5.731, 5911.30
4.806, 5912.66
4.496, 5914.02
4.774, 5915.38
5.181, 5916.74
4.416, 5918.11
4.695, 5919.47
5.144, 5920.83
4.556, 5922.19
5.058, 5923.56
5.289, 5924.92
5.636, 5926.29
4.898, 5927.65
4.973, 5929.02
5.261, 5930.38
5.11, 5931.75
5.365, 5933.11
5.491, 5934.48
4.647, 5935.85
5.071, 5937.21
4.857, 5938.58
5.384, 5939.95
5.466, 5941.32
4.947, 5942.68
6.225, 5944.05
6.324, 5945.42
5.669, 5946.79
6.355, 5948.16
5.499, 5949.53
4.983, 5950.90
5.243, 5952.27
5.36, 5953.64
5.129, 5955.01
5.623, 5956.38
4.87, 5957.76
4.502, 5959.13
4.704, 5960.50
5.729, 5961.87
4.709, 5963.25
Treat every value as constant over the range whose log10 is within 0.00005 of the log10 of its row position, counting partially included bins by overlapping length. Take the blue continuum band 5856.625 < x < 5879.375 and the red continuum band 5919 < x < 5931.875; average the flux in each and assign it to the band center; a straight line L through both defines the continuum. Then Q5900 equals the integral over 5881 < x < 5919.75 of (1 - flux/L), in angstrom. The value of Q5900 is 9.73 angstrom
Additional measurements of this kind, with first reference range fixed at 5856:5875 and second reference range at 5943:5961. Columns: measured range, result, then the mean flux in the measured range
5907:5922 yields 1.6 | 4.8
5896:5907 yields 3.8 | 3.5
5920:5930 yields 0.6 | 5.08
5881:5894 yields 5.0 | 3.29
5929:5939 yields 0.5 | 5.11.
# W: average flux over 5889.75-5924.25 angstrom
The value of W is 3.94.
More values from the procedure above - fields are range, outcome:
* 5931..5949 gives 5.45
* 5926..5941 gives 5.15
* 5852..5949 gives 4.73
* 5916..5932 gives 5.01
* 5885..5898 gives 2.73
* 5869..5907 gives 3.92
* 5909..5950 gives 5.2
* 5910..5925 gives 4.91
